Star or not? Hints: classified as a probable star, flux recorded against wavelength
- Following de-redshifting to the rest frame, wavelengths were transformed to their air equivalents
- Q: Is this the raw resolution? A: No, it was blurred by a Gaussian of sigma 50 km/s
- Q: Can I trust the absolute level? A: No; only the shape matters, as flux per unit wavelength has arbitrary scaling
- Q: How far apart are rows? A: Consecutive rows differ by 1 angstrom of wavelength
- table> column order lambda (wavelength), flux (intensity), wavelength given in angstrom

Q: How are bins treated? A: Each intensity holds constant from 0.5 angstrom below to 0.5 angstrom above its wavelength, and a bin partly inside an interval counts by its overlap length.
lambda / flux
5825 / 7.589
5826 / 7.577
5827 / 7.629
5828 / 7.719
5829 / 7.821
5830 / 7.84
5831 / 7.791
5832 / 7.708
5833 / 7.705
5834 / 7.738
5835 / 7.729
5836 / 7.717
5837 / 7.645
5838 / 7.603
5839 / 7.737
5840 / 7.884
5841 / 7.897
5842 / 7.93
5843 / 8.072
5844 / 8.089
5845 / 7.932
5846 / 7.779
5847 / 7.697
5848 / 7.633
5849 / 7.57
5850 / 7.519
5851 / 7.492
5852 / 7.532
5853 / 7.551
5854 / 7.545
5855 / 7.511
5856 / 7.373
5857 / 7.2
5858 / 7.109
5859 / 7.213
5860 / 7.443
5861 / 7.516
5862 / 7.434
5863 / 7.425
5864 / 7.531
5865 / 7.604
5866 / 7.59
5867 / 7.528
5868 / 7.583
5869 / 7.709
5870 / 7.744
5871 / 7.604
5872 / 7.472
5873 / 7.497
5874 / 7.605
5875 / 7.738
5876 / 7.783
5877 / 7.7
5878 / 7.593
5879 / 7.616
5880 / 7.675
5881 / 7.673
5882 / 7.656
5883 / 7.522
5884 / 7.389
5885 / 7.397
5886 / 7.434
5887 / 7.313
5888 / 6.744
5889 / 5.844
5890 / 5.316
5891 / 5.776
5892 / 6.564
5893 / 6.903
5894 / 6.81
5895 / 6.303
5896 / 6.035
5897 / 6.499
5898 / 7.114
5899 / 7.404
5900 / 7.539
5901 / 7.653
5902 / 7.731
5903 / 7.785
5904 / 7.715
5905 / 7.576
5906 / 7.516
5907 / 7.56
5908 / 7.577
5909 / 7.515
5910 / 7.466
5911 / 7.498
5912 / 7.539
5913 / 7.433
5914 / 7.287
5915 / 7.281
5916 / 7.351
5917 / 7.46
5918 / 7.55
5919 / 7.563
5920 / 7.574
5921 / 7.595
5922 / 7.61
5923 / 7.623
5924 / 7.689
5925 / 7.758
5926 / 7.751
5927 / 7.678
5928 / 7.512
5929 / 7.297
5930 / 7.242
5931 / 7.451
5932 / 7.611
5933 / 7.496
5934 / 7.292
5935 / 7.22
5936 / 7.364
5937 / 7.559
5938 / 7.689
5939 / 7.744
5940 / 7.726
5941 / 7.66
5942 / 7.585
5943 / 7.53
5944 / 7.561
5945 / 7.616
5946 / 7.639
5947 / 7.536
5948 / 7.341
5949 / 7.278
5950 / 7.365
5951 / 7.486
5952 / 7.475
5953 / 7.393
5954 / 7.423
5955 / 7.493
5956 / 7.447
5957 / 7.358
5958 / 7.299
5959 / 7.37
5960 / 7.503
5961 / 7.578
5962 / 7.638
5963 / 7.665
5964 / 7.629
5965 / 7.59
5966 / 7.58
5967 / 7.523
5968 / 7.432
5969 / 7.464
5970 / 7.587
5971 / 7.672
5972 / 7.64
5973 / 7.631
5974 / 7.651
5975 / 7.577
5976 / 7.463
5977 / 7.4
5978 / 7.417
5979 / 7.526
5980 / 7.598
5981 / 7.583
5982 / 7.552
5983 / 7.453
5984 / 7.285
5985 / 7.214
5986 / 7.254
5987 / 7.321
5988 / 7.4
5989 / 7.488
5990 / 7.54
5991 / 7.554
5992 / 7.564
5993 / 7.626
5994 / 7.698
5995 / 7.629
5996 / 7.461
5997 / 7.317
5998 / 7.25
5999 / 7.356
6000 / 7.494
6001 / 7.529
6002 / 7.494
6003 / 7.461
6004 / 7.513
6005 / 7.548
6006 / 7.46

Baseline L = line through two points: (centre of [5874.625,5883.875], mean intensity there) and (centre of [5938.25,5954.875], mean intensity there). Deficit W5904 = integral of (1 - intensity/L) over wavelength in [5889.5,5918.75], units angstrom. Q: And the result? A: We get 1.7 angstrom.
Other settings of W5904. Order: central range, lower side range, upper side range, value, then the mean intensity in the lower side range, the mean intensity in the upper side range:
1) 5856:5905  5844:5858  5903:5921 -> 1.7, 7.57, 7.51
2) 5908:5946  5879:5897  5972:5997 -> -2.2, 6.86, 7.49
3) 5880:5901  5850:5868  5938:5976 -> 1.6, 7.45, 7.53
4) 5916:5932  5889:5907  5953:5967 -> -0.8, 6.94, 7.5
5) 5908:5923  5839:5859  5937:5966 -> 0.2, 7.64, 7.52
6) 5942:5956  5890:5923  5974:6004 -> -0.2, 7.25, 7.47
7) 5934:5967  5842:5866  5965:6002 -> 0.0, 7.56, 7.49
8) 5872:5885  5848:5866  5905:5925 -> -0.2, 7.45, 7.52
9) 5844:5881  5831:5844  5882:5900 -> -1.3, 7.79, 6.78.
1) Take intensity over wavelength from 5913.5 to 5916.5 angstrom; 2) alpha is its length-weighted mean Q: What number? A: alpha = 7.31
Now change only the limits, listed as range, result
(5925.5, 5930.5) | 7.5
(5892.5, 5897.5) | 6.51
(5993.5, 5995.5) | 7.66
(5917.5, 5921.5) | 7.57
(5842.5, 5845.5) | 8.03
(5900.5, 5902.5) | 7.69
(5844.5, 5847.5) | 7.8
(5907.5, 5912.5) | 7.52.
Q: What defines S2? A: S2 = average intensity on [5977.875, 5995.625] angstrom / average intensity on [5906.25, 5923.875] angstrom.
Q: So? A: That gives 1.0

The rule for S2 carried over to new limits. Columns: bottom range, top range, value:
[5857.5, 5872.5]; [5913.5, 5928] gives 1.01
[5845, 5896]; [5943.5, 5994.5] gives 1.02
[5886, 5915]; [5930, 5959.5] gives 1.06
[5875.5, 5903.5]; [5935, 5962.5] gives 1.06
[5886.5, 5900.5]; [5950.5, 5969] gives 1.14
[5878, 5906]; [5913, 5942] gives 1.06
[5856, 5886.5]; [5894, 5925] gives 0.98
